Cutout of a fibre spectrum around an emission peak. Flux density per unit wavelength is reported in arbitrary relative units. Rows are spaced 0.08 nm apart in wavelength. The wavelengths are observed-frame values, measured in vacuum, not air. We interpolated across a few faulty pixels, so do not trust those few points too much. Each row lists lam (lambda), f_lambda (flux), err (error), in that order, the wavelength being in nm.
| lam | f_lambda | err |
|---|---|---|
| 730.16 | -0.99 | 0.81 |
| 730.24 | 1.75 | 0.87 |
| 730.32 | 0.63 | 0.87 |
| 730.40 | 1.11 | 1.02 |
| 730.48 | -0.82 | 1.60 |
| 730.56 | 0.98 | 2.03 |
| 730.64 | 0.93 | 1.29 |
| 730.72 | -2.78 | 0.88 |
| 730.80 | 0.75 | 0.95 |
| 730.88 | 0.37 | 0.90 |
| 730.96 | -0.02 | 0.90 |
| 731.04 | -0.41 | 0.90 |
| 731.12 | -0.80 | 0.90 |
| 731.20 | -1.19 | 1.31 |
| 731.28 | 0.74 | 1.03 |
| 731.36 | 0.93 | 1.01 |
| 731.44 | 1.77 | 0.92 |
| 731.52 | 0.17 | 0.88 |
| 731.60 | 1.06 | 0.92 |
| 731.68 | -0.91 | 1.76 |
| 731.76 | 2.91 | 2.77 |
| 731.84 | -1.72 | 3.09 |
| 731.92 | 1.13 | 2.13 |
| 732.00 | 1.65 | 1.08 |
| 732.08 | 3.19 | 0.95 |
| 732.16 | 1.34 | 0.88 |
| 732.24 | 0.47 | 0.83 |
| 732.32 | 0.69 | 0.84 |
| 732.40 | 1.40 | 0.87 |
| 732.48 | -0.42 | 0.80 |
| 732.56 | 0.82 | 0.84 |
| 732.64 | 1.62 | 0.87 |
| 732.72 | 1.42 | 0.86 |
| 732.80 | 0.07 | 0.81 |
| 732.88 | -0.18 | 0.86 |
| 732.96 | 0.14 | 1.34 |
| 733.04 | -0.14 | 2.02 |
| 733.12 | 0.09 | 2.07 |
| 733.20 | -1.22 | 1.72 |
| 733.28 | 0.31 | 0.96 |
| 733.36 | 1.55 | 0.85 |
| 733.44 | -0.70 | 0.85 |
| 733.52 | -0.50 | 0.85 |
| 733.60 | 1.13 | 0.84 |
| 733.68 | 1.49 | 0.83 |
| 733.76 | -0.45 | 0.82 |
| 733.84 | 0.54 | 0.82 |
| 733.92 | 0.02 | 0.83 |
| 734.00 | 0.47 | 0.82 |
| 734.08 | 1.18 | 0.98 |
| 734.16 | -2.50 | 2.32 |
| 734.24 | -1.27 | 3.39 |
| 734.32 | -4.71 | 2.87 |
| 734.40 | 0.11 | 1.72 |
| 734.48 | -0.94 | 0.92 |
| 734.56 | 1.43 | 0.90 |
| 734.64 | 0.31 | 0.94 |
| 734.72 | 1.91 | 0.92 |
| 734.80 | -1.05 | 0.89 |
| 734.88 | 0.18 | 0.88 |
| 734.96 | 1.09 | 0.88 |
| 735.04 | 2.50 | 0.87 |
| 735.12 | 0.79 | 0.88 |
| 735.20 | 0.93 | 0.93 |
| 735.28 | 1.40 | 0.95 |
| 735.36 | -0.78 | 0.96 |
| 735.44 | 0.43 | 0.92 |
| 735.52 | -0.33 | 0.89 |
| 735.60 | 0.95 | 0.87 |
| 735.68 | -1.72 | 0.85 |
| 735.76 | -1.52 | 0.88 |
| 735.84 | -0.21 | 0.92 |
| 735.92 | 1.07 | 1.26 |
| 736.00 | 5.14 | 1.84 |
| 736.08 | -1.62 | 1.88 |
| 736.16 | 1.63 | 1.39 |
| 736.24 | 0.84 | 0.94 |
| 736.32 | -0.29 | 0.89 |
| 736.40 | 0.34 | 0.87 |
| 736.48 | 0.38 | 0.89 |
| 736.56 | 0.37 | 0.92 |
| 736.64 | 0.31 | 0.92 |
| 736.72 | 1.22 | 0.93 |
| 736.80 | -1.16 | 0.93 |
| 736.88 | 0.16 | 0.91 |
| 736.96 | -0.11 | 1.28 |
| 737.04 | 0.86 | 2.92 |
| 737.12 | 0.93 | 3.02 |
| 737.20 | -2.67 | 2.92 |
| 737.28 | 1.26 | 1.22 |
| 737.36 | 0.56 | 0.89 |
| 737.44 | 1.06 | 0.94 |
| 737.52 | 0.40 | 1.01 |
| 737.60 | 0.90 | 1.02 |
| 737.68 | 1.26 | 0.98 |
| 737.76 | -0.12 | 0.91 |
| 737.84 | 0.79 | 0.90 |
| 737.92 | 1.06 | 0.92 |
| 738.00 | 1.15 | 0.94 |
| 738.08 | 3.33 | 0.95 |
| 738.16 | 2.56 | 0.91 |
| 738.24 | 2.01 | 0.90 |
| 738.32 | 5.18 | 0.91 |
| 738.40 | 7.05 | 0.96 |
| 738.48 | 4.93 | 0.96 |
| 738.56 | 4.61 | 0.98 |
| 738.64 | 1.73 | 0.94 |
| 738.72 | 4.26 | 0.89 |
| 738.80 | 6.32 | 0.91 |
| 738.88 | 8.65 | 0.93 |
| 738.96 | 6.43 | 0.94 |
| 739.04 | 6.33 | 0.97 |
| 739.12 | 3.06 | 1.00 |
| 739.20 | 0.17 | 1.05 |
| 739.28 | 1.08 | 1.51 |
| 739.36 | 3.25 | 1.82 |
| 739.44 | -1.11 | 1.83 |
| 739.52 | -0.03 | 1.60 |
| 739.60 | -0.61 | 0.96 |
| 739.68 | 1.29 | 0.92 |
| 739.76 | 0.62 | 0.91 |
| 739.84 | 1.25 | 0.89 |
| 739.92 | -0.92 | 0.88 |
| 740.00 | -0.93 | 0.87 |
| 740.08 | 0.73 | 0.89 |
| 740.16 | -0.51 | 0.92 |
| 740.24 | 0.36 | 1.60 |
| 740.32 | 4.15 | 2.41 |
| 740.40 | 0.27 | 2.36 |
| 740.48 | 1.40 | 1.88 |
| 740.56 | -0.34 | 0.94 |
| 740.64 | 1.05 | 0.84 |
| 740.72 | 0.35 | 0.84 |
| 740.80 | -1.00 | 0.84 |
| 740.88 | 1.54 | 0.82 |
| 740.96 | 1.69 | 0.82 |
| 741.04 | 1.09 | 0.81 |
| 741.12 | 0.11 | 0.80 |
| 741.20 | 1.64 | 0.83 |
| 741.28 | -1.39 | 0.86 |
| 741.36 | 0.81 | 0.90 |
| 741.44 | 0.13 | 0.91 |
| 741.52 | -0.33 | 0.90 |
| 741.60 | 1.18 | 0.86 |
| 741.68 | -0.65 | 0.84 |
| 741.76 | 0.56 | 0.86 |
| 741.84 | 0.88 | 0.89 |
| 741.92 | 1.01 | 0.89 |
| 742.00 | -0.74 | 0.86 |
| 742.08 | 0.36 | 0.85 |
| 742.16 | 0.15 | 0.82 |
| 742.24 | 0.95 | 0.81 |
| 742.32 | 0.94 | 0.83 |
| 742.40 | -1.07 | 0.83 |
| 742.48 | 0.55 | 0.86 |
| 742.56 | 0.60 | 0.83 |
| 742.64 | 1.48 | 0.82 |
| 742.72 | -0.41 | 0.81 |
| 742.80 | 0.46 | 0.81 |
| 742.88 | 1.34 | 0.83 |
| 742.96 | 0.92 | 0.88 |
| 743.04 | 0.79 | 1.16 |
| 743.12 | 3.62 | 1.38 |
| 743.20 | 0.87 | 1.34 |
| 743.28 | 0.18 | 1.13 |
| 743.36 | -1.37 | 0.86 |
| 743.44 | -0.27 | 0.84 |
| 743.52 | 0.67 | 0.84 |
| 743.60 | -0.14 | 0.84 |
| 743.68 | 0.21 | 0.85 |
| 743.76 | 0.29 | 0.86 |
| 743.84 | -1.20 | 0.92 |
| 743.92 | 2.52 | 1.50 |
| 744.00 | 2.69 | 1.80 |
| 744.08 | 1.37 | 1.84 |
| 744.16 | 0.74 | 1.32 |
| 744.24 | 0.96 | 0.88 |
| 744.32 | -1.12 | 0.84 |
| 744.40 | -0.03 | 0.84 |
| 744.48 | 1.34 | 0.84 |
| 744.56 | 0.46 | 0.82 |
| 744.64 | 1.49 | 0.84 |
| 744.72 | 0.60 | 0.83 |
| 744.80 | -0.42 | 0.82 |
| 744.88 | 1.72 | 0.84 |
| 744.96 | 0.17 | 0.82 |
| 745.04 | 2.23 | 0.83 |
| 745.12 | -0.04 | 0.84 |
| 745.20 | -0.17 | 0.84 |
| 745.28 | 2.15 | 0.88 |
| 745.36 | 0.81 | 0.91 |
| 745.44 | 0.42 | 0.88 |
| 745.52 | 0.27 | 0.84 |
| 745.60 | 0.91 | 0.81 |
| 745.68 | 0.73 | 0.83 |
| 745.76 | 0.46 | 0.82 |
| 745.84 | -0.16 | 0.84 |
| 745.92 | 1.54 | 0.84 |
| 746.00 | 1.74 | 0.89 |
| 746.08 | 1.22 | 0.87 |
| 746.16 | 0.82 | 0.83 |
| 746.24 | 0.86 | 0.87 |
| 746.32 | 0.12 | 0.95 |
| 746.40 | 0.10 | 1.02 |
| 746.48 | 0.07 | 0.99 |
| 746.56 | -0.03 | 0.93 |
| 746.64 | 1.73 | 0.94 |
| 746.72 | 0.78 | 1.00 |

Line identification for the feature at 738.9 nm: [O II] 3727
